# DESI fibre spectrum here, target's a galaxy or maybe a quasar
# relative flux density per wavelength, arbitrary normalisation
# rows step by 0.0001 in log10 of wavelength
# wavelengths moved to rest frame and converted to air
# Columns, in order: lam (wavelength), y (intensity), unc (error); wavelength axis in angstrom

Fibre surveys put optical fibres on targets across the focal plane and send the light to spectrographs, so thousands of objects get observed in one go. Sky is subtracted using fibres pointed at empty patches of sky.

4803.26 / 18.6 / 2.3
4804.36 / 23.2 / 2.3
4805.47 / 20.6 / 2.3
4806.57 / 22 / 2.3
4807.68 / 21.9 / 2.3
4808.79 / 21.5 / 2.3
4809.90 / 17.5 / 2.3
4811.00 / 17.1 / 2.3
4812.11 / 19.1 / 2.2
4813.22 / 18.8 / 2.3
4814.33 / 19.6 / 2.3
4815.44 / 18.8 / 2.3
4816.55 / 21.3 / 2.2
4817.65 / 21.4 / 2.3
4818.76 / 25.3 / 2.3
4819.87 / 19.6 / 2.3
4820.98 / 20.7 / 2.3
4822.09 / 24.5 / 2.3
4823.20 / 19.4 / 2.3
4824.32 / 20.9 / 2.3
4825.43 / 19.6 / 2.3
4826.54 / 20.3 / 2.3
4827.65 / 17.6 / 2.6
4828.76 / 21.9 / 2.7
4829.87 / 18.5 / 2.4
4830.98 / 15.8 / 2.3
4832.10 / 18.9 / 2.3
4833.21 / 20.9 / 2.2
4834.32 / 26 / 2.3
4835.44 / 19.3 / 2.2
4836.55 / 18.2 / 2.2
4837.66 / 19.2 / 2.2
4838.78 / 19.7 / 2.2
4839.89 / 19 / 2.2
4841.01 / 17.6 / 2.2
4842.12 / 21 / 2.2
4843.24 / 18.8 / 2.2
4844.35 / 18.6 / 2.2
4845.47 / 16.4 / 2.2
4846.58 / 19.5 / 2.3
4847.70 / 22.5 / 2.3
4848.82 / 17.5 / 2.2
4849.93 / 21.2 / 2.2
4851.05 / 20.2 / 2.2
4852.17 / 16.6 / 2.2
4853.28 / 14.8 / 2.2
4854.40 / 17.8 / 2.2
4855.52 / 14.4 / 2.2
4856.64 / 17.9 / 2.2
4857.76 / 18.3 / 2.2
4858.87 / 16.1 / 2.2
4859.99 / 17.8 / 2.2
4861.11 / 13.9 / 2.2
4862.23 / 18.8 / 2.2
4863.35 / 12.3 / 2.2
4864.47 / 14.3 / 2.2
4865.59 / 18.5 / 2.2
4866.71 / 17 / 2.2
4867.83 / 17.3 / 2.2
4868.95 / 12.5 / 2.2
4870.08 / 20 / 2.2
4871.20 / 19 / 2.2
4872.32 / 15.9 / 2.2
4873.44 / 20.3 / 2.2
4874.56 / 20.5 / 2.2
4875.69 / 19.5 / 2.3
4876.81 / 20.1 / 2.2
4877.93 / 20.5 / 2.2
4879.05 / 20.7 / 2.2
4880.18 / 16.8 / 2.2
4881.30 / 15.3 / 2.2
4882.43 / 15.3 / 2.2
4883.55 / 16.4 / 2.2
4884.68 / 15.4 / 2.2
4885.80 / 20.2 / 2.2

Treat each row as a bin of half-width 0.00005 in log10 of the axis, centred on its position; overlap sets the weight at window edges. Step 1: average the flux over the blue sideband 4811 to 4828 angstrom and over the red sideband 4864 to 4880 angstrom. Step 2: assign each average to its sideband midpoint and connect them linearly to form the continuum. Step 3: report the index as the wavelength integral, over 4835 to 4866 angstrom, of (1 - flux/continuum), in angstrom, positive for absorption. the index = 2.1 angstrom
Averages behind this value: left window 20.4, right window 18.3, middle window 17.9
